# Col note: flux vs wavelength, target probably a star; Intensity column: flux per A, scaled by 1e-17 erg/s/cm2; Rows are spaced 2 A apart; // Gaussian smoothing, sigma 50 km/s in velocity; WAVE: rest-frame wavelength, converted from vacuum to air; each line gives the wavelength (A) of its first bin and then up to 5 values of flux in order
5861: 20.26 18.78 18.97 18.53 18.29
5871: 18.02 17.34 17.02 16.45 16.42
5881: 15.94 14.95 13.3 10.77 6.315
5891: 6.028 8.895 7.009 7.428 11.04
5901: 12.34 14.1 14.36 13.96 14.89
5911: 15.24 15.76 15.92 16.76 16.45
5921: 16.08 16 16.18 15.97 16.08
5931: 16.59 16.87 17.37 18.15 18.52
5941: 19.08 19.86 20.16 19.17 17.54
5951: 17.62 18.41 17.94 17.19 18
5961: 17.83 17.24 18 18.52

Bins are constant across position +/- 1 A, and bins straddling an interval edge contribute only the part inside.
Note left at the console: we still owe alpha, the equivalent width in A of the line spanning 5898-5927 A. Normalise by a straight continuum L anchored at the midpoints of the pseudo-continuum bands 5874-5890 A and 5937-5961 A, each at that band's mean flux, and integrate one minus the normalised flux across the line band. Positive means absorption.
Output 1.9 A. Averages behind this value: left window 13.9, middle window 15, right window 18.5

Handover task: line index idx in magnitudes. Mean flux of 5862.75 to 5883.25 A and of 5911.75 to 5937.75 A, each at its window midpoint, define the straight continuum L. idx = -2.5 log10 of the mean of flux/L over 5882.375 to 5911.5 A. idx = 0.44 mag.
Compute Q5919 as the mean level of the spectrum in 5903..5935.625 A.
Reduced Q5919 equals 15.8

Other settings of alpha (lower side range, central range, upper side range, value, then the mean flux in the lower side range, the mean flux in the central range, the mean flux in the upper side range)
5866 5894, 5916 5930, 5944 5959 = 0.3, 14.2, 16.2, 18.3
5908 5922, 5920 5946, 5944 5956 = -0.3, 15.9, 17.5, 18.5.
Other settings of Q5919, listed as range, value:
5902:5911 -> 14.4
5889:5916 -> 11.9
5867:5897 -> 13.3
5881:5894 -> 10.5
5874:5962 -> 15.3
